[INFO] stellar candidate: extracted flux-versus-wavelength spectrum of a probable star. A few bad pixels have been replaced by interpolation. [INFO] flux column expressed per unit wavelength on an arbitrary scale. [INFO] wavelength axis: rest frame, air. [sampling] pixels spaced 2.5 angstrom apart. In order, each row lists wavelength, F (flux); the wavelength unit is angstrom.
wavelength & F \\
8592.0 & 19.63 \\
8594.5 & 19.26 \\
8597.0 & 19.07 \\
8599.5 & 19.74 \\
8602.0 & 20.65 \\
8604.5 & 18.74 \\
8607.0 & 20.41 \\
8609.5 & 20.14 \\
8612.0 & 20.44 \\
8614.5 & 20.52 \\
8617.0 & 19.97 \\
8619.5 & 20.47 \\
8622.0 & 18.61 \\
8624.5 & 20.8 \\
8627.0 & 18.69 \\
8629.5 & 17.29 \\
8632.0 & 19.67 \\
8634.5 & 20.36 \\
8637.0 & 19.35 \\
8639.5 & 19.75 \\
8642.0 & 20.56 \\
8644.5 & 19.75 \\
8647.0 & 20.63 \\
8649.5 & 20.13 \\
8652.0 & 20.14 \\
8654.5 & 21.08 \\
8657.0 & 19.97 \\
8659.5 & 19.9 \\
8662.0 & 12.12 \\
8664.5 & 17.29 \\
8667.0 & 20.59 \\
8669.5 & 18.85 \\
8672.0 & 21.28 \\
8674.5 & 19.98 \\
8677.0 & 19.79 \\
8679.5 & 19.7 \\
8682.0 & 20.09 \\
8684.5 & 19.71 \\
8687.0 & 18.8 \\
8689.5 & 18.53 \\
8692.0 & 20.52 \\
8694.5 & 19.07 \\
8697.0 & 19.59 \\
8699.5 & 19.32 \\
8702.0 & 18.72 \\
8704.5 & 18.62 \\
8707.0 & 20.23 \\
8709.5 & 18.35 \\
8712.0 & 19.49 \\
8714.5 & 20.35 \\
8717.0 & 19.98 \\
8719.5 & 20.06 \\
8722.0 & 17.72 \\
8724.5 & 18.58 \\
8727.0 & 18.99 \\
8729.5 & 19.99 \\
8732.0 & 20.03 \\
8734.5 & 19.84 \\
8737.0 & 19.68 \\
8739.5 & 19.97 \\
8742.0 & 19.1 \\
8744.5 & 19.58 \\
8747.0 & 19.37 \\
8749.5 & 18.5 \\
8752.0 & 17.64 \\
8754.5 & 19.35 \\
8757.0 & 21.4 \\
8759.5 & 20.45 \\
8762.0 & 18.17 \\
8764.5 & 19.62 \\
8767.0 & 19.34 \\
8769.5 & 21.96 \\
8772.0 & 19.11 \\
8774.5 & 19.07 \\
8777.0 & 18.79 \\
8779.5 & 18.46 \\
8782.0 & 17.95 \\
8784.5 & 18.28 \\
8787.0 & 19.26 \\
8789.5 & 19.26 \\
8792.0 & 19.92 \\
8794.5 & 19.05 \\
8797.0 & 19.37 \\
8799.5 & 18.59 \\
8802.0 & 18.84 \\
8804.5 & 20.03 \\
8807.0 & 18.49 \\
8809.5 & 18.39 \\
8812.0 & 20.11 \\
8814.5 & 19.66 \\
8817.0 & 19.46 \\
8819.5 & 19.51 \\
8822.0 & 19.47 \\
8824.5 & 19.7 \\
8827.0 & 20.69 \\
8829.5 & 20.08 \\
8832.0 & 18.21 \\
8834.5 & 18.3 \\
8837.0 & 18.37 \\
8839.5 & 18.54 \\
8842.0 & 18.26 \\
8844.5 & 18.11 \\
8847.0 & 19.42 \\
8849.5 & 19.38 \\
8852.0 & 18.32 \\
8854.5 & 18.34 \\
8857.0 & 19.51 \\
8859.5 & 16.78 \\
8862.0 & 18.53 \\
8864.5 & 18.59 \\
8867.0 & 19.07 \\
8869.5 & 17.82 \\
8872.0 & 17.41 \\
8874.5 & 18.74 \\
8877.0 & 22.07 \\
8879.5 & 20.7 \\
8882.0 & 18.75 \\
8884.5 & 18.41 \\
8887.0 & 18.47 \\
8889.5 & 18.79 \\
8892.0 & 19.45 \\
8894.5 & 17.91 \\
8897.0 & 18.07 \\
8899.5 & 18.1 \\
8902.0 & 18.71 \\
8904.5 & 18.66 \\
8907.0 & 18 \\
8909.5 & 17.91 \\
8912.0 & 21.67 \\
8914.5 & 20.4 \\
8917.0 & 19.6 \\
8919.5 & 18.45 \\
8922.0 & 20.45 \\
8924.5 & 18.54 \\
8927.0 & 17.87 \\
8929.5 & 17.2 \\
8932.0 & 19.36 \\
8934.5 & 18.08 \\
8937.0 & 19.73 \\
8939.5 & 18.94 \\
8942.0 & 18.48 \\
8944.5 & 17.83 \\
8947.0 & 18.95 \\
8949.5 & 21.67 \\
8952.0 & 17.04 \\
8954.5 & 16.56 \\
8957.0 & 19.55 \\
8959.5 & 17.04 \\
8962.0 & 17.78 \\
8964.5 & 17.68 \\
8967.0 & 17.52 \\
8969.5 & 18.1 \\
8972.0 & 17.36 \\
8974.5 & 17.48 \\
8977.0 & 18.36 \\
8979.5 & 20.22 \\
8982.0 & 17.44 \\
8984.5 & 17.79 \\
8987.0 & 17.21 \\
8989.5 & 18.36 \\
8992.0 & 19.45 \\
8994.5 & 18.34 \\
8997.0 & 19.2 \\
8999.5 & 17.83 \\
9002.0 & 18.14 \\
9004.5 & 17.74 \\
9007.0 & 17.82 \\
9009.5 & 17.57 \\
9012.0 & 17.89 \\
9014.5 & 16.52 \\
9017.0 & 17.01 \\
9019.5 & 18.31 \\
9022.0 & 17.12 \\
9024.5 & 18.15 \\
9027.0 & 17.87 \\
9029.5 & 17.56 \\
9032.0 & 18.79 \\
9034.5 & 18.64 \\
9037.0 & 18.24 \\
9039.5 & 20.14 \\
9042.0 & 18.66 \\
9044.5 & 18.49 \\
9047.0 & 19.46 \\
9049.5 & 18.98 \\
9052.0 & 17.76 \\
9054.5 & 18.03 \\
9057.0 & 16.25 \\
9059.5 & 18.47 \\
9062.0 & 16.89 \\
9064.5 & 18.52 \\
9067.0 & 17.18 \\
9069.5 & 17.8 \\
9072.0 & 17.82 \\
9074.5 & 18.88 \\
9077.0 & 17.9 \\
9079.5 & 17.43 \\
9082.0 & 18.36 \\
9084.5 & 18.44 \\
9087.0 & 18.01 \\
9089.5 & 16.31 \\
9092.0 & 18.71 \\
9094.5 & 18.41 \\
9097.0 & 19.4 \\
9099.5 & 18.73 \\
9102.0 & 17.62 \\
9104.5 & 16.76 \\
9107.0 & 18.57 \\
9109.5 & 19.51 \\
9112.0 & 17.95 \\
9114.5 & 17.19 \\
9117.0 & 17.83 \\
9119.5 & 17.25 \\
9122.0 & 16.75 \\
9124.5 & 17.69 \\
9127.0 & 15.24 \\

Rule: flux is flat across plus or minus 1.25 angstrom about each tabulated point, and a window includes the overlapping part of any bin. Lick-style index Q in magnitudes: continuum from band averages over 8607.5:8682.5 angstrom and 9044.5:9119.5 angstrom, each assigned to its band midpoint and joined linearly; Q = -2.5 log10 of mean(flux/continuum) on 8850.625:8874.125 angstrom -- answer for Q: 0.03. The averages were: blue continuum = 19.6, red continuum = 18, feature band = 18.3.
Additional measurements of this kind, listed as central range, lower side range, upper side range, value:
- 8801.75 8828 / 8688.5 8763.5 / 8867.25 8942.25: -0.020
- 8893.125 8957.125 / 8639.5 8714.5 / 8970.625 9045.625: -0.017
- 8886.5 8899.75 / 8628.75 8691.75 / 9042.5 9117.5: 0.011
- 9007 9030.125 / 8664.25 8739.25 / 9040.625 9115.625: 0.045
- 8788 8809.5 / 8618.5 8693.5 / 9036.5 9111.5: -0.006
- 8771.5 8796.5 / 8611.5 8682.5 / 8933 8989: 0.003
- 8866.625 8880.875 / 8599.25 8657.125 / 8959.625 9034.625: -0.040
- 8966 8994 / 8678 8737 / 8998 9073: 0.006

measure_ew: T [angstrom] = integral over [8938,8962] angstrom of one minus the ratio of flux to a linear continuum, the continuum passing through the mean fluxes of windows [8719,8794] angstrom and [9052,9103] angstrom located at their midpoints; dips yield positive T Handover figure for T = 0.1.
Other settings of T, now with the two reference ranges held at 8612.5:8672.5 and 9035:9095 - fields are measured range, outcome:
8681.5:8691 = 0.04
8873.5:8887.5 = -0.65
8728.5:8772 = -1.12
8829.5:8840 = 0.18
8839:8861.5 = 0.36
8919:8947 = -0.14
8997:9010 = 0.26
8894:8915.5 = -0.23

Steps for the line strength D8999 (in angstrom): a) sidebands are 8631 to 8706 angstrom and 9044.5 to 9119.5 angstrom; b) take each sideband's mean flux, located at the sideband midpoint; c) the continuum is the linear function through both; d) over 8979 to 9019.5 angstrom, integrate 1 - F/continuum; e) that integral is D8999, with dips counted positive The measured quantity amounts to 0.71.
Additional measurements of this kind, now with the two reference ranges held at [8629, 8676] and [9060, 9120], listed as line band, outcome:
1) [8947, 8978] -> 0.62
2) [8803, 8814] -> -0.20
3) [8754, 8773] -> -0.88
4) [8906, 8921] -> -0.65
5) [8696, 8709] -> 0.03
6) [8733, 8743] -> -0.27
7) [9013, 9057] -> 0.03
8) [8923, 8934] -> 0.15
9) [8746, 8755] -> 0.22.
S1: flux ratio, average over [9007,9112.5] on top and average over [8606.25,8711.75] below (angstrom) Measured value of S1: 0.93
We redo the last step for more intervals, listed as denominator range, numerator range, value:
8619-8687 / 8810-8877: 0.97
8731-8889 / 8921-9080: 0.95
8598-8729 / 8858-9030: 0.94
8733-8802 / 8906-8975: 0.96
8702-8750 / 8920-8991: 0.94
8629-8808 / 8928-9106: 0.94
